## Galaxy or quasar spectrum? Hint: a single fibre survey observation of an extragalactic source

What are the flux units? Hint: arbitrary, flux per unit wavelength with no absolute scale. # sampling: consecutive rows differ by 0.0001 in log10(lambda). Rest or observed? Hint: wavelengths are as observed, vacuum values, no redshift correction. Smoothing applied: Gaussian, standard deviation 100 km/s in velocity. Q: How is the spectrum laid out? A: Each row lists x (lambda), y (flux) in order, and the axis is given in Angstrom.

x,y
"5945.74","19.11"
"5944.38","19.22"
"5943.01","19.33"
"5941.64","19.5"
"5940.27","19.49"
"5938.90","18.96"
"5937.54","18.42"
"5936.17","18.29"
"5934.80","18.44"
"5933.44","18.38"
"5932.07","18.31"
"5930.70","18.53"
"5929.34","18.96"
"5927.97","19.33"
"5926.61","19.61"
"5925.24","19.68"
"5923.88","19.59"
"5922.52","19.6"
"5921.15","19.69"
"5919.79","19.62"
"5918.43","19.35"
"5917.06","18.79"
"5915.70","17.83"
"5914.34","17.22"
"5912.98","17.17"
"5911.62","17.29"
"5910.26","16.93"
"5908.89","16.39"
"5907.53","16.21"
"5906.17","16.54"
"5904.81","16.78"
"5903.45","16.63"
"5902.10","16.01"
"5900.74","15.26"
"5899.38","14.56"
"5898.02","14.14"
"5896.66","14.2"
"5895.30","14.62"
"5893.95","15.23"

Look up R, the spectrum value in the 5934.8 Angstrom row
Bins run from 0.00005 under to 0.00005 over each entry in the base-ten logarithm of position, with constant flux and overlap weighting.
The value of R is 18.44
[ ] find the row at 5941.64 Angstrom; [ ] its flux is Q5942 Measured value 19.5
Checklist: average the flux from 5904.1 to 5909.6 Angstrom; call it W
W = 16.5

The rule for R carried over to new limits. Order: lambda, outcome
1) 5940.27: 19.49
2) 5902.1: 16.01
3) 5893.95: 15.23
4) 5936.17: 18.29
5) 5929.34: 18.96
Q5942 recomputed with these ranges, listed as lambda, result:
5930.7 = 18.53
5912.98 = 17.17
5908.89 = 16.39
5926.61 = 19.61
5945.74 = 19.11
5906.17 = 16.54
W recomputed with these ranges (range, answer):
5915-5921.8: 19.1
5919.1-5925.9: 19.7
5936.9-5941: 19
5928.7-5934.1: 18.5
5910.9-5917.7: 17.7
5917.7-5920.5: 19.5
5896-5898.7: 14.2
